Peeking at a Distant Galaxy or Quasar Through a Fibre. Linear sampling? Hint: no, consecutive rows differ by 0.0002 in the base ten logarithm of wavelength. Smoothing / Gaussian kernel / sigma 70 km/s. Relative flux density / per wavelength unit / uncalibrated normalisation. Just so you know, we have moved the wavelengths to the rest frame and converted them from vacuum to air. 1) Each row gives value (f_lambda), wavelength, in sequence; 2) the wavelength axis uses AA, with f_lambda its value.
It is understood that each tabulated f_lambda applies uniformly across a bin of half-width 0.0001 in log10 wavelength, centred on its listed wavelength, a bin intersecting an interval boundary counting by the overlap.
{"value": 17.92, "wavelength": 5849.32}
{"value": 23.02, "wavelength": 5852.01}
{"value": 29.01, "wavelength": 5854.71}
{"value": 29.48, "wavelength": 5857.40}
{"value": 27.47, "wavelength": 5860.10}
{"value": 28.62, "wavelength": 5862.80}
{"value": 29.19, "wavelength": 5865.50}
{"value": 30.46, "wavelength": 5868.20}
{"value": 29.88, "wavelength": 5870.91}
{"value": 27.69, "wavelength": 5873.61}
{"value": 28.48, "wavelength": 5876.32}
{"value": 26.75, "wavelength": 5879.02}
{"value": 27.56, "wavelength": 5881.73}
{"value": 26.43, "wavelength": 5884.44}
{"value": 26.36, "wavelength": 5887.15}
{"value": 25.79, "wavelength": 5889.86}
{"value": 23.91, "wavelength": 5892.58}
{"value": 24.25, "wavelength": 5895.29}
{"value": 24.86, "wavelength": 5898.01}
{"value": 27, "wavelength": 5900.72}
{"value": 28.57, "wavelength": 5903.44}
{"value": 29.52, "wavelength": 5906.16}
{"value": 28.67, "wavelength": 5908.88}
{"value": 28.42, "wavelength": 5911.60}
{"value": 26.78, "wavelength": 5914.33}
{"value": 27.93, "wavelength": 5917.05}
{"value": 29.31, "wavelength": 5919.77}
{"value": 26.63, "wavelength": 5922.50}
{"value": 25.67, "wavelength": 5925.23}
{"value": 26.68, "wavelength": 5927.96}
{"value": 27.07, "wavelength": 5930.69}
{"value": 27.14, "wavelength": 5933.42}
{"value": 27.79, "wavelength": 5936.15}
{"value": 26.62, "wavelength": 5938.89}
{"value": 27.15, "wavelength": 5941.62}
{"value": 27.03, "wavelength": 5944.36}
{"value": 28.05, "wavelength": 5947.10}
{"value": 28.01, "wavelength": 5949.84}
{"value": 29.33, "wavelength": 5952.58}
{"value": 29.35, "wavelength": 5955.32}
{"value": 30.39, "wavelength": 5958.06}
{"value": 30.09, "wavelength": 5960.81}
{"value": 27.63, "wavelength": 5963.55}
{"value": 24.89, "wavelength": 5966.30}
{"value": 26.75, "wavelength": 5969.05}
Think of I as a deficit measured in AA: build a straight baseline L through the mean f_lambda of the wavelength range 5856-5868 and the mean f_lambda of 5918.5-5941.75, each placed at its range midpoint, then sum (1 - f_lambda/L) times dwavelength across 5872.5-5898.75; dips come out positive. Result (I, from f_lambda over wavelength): 1.90 AA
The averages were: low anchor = 28.9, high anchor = 27.1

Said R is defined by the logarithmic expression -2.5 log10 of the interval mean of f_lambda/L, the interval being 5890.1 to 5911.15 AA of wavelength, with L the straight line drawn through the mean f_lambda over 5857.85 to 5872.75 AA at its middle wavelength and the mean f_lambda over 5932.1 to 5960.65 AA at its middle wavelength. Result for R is 0.077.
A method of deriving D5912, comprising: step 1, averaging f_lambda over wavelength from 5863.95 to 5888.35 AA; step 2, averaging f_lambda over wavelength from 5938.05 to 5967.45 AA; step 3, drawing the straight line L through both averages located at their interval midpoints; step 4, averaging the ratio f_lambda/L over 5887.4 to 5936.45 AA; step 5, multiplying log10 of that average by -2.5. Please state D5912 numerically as 0.04 mag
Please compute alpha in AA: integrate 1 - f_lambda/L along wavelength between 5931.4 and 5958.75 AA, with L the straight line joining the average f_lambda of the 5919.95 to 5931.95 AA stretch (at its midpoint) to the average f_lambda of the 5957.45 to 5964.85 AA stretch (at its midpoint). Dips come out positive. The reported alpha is 0.1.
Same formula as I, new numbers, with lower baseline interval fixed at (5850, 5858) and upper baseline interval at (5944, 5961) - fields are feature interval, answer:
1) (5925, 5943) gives 0.9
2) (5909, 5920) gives -0.1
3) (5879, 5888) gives 0.1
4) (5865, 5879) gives -1.2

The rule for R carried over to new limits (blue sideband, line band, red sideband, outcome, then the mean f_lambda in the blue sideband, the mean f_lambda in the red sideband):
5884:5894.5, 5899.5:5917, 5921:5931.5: -0.086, 25.5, 26.5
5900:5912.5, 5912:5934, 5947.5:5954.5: 0.053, 28.5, 28.6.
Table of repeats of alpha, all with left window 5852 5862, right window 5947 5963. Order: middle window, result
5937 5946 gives 0.6 AA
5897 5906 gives 0.4 AA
